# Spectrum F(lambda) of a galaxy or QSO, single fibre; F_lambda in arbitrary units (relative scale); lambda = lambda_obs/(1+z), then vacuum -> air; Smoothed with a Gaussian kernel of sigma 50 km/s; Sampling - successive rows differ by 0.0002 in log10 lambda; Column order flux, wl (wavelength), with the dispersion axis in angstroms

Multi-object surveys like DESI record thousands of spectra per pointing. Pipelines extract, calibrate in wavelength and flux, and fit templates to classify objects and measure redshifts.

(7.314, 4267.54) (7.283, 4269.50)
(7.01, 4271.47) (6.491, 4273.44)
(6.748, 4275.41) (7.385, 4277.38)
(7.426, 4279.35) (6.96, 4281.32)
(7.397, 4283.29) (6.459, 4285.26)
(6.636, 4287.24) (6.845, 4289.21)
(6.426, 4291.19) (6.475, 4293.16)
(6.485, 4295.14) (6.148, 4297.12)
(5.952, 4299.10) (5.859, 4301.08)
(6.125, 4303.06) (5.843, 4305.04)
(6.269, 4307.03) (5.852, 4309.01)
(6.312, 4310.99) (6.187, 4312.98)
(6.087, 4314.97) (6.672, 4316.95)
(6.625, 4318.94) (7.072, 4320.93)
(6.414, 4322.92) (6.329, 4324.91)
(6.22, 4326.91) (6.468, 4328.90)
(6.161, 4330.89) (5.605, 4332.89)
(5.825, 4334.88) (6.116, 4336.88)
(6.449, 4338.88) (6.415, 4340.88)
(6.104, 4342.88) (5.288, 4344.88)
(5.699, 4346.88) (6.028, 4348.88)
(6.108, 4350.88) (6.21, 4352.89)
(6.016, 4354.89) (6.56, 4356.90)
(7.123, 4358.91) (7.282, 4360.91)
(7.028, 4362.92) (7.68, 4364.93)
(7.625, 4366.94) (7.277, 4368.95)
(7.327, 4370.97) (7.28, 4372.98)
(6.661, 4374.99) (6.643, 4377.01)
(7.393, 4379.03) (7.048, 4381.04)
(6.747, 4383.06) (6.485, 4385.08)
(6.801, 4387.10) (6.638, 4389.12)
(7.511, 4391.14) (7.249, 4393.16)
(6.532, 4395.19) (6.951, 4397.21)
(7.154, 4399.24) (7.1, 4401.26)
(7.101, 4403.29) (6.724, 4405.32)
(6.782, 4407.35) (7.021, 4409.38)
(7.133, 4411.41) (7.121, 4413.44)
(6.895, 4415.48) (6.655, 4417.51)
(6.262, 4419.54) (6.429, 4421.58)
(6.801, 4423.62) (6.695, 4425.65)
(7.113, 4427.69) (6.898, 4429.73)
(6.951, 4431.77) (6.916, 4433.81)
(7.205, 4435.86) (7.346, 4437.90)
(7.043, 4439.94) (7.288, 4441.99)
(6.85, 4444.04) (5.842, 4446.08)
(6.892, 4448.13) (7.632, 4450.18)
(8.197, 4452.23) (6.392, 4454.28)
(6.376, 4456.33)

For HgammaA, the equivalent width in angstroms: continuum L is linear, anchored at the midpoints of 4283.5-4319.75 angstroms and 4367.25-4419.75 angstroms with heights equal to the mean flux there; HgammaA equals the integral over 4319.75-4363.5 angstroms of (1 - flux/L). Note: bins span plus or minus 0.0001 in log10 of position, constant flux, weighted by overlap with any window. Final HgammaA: 2.0 angstroms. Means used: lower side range 6.31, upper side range 6.96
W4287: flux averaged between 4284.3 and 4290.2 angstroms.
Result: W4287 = 6.64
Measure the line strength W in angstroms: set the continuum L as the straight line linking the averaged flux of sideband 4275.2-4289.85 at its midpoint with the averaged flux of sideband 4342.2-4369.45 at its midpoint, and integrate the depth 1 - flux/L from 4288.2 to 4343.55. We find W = 4.4 angstroms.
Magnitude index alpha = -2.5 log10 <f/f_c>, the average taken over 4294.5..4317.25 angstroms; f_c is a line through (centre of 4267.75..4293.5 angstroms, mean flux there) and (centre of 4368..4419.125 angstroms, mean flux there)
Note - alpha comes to 0.132 mag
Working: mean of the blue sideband 6.91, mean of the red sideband 6.96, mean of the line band 6.13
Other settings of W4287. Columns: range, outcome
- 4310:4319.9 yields 6.38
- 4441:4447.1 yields 6.66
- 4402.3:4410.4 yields 6.91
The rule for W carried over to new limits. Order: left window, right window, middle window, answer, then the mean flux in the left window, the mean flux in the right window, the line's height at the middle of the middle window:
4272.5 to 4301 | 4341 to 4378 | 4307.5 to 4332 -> 1.1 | 6.68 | 6.66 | 6.67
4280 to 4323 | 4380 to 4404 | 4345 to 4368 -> 0.4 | 6.42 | 6.94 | 6.74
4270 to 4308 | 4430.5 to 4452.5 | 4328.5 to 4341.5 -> 1.2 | 6.58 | 7.06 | 6.73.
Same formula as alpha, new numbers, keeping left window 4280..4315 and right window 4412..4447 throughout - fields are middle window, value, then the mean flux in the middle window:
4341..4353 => 0.11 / 5.92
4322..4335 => 0.05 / 6.17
